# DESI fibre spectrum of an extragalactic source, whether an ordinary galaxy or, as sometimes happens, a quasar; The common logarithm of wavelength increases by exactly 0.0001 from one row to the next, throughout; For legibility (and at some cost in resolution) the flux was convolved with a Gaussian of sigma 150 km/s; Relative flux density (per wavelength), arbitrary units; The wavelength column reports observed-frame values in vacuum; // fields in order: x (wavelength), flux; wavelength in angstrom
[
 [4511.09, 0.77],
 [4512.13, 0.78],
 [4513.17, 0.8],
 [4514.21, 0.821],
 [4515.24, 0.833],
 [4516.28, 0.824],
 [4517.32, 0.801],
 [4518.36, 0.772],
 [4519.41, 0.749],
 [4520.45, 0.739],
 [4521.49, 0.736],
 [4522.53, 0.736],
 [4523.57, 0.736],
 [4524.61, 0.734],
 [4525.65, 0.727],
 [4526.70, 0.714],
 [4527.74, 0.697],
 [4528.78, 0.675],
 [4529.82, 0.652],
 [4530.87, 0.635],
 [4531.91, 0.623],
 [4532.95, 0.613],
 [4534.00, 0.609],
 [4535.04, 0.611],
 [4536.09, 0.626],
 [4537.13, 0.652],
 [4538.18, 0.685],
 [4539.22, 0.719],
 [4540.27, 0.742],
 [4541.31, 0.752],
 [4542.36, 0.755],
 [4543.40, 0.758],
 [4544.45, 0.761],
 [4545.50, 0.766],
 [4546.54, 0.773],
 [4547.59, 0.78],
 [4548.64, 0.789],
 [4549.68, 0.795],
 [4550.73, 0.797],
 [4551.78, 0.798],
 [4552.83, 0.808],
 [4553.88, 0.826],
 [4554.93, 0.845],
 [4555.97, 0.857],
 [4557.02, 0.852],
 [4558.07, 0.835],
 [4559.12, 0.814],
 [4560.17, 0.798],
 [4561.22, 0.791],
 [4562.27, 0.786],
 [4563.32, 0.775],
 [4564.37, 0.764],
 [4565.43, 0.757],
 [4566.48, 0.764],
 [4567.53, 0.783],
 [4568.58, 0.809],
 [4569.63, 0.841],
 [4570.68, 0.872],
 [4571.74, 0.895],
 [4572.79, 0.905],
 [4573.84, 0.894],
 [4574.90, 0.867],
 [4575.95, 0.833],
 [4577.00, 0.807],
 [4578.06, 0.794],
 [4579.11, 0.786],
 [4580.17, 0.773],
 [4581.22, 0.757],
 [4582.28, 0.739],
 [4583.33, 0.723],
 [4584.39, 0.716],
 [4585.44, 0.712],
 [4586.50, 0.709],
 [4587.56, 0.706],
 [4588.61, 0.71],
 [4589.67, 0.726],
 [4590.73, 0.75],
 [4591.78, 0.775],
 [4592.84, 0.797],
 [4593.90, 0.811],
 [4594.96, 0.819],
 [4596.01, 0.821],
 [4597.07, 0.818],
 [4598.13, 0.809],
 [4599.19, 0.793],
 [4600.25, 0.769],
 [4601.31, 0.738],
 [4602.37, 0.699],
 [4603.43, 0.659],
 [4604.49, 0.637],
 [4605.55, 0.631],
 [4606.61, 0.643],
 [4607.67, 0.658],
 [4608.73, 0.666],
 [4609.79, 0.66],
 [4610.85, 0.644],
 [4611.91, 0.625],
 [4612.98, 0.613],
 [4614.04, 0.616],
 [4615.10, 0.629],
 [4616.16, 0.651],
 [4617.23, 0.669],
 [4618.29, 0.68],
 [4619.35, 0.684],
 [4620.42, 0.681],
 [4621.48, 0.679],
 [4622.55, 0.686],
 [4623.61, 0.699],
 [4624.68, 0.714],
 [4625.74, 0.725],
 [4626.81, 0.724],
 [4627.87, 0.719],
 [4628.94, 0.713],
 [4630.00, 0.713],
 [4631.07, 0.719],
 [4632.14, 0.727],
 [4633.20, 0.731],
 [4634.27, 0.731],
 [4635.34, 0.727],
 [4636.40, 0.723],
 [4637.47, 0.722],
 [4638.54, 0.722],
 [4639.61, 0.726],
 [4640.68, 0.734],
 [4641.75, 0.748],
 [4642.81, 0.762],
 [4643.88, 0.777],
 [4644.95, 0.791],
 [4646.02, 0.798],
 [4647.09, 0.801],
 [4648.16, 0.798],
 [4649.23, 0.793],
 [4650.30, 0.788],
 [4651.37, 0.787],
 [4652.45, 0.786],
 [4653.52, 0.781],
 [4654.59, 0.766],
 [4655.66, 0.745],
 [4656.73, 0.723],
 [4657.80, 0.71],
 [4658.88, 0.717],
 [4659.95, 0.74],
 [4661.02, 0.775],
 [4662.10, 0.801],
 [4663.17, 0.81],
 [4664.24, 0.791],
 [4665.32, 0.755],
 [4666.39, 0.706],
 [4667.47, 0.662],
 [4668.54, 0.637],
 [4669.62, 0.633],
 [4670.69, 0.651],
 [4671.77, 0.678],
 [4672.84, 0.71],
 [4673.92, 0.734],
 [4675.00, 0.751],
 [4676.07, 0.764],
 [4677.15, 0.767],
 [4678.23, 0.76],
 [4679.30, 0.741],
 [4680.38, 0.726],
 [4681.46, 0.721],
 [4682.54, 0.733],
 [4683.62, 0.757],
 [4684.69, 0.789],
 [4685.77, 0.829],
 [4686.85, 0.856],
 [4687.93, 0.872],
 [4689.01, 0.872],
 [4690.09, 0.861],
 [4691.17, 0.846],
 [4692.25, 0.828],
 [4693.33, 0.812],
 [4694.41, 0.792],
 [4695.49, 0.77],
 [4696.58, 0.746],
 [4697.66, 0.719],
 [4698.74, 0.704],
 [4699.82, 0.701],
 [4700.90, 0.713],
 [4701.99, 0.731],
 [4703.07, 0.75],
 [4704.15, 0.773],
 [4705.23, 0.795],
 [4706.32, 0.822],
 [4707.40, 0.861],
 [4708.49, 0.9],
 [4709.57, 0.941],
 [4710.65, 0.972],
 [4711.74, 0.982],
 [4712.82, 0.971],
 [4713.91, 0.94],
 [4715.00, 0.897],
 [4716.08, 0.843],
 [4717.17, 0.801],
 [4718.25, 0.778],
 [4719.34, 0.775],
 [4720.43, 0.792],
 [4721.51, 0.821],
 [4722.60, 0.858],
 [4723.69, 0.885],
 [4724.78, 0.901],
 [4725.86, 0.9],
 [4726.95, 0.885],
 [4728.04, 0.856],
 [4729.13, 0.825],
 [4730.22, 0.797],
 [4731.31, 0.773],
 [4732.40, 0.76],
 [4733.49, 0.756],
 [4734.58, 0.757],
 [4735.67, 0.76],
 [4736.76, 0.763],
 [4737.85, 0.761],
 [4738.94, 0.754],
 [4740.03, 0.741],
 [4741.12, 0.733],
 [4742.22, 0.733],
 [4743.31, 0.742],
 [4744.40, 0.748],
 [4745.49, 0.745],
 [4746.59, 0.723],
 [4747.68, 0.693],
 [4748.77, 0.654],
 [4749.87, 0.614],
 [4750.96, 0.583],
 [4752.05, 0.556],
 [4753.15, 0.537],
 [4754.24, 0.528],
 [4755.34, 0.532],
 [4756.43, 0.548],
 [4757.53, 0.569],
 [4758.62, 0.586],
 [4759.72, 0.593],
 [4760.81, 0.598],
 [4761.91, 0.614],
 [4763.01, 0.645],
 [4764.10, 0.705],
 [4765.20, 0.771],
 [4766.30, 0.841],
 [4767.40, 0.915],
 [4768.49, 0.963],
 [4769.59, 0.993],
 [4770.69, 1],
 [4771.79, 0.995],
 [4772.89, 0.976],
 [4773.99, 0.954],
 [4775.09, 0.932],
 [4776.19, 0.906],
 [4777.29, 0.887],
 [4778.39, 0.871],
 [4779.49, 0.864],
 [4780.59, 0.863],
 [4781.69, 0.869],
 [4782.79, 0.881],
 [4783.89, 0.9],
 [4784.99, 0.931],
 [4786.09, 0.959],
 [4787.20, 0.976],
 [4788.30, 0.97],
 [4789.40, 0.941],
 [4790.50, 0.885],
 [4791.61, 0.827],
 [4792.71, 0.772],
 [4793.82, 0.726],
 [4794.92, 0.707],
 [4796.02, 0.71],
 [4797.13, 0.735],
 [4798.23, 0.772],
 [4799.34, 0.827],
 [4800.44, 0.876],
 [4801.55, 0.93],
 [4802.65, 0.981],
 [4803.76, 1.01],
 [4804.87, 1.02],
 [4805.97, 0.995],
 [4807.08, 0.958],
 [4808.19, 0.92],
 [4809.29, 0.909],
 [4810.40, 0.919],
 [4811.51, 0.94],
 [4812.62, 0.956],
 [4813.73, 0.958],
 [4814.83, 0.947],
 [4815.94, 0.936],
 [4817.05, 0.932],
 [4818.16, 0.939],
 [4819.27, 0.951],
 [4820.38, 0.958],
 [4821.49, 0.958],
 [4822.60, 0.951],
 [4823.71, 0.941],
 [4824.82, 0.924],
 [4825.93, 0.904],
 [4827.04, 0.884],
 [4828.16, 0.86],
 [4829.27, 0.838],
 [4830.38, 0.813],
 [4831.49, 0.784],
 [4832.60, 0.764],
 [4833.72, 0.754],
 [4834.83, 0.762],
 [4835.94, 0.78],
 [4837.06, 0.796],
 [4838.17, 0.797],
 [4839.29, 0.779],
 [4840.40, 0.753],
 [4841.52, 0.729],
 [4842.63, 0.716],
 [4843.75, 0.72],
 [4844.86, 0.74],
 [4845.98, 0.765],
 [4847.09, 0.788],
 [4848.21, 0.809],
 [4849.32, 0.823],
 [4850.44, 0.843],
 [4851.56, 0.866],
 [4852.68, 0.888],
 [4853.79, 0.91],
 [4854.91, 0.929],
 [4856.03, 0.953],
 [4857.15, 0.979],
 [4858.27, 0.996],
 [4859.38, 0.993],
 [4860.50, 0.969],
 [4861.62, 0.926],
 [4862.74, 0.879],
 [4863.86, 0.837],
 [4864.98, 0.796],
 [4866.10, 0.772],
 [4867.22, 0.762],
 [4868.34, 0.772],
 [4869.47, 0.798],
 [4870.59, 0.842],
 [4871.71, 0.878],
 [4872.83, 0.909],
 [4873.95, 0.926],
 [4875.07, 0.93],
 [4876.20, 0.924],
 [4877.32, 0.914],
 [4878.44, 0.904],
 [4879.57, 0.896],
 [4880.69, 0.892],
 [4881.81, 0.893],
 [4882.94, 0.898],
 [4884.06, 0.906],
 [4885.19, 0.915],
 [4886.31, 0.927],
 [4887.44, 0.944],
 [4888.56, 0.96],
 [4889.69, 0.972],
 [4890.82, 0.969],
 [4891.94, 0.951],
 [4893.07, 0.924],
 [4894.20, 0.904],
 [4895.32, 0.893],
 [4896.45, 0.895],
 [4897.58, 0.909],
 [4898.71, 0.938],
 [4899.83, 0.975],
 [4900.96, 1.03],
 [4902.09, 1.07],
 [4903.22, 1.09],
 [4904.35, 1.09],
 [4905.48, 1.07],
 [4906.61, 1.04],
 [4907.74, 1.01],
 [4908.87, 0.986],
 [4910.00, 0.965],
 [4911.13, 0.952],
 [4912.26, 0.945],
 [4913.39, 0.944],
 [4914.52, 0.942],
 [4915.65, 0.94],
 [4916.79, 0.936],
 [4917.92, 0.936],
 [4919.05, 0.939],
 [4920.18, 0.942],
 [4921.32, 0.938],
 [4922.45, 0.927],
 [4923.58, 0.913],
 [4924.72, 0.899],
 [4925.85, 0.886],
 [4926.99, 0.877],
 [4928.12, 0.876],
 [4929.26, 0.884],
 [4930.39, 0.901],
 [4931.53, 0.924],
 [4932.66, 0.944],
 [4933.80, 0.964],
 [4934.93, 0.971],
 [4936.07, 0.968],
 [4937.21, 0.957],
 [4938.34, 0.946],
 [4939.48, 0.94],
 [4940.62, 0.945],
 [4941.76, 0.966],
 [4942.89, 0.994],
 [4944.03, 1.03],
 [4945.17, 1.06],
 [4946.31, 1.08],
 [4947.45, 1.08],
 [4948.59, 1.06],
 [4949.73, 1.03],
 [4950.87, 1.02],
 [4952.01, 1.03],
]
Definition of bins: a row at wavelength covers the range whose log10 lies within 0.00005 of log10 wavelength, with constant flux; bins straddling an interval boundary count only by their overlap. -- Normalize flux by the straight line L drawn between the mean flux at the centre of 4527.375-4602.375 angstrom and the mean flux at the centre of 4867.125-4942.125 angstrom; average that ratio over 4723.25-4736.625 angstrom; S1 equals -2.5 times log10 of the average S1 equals 0.038 mag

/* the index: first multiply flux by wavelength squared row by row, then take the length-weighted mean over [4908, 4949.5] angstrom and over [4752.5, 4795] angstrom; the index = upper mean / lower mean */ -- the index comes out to 1.26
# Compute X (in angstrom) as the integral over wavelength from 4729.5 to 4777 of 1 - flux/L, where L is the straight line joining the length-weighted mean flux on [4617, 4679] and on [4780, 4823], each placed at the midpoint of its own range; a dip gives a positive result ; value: 6.05 angstrom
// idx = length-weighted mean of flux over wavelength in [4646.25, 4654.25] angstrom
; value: 0.79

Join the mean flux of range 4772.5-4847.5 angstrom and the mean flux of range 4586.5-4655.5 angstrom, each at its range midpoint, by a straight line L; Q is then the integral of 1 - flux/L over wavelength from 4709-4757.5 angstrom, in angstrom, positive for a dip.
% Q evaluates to 2.5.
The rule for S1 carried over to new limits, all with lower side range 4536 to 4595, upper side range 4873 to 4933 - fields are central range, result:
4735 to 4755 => 0.255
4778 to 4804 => 0.031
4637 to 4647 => 0.087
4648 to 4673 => 0.122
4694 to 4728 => 0.027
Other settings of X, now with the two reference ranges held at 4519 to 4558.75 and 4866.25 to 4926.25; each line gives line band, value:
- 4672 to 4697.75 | 1.12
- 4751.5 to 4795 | 3.16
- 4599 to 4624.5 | 3.49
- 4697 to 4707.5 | 0.94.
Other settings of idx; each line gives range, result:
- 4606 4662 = 0.719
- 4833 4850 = 0.768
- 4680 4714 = 0.814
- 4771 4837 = 0.891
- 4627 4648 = 0.742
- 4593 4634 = 0.703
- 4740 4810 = 0.805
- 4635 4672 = 0.745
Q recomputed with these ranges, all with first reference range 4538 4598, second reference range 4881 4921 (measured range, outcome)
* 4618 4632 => 1.9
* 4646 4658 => 0.8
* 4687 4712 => 1.2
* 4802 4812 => -0.5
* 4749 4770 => 5.2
